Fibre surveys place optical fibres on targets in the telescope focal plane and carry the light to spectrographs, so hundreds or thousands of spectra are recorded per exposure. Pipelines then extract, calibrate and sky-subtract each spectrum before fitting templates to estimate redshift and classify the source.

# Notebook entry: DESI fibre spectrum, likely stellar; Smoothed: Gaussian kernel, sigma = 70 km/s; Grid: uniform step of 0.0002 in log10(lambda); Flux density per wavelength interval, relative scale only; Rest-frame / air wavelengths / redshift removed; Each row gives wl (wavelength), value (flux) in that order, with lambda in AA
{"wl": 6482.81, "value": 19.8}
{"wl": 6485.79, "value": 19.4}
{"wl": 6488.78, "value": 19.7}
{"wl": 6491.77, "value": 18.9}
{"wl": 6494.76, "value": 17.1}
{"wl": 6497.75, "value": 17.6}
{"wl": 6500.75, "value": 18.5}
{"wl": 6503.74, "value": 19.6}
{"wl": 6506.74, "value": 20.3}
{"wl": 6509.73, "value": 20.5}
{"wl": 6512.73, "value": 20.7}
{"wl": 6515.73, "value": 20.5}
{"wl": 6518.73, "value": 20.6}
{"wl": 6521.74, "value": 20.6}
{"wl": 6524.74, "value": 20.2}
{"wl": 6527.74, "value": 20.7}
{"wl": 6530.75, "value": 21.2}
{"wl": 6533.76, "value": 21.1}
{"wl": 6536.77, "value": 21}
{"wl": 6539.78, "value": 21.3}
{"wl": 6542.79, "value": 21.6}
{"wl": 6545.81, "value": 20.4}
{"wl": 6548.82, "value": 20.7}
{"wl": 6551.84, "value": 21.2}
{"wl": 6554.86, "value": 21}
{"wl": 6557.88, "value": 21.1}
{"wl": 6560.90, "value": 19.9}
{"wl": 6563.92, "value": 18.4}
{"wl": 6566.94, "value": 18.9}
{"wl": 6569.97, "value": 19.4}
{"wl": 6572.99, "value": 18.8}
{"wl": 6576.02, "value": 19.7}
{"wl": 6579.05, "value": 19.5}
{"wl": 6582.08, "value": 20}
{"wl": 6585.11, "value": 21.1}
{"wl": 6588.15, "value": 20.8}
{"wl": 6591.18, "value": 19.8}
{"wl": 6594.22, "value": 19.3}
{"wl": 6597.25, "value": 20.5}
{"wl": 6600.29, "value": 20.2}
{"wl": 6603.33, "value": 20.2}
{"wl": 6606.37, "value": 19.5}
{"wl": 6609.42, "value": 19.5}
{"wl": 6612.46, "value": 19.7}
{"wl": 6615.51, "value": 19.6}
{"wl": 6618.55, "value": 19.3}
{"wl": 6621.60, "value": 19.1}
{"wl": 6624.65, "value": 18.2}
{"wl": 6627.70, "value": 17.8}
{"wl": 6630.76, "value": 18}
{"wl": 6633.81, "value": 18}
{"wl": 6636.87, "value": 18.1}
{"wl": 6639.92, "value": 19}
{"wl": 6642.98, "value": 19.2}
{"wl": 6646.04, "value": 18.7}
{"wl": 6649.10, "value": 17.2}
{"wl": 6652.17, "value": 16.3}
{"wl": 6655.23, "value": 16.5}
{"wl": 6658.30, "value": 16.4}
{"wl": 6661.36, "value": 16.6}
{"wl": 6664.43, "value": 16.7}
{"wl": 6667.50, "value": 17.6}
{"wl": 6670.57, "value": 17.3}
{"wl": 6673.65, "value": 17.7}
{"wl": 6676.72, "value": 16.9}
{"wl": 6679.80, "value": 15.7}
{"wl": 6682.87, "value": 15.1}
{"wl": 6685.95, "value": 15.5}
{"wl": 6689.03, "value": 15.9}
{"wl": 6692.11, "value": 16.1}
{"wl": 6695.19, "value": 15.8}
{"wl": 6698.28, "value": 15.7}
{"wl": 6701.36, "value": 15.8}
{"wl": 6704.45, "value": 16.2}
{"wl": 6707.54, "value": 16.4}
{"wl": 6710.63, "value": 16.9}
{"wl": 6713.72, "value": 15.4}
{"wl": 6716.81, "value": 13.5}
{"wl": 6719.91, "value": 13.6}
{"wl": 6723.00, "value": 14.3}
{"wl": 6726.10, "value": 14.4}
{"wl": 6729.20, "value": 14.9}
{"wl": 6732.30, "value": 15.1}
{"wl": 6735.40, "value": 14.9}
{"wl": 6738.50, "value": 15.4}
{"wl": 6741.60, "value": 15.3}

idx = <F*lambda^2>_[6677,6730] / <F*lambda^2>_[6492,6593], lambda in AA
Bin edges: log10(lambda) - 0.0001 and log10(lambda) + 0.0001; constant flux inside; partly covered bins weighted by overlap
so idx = 0.8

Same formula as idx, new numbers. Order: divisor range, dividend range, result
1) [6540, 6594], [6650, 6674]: 0.86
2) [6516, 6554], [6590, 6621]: 0.97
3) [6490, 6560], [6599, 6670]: 0.93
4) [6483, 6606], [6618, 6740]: 0.86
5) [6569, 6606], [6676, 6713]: 0.83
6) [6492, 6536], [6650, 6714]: 0.86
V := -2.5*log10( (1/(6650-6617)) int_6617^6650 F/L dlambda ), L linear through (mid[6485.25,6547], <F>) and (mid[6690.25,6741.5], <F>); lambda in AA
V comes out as -0.07 mag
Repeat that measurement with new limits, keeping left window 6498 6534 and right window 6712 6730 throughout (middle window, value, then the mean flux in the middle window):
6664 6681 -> -0.08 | 17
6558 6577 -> -0.03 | 19.3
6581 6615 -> -0.12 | 20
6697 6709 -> -0.08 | 16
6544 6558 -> -0.09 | 20.9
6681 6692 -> -0.02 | 15.6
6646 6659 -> -0.03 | 16.9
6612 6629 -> -0.10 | 18.9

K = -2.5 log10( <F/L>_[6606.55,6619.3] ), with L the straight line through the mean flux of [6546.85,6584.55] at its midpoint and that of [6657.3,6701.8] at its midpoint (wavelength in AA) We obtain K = -0.06 mag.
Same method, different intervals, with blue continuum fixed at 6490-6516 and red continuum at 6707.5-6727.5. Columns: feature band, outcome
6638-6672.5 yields -0.085 mag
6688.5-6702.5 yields -0.041 mag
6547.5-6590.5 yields -0.123 mag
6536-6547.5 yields -0.145 mag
